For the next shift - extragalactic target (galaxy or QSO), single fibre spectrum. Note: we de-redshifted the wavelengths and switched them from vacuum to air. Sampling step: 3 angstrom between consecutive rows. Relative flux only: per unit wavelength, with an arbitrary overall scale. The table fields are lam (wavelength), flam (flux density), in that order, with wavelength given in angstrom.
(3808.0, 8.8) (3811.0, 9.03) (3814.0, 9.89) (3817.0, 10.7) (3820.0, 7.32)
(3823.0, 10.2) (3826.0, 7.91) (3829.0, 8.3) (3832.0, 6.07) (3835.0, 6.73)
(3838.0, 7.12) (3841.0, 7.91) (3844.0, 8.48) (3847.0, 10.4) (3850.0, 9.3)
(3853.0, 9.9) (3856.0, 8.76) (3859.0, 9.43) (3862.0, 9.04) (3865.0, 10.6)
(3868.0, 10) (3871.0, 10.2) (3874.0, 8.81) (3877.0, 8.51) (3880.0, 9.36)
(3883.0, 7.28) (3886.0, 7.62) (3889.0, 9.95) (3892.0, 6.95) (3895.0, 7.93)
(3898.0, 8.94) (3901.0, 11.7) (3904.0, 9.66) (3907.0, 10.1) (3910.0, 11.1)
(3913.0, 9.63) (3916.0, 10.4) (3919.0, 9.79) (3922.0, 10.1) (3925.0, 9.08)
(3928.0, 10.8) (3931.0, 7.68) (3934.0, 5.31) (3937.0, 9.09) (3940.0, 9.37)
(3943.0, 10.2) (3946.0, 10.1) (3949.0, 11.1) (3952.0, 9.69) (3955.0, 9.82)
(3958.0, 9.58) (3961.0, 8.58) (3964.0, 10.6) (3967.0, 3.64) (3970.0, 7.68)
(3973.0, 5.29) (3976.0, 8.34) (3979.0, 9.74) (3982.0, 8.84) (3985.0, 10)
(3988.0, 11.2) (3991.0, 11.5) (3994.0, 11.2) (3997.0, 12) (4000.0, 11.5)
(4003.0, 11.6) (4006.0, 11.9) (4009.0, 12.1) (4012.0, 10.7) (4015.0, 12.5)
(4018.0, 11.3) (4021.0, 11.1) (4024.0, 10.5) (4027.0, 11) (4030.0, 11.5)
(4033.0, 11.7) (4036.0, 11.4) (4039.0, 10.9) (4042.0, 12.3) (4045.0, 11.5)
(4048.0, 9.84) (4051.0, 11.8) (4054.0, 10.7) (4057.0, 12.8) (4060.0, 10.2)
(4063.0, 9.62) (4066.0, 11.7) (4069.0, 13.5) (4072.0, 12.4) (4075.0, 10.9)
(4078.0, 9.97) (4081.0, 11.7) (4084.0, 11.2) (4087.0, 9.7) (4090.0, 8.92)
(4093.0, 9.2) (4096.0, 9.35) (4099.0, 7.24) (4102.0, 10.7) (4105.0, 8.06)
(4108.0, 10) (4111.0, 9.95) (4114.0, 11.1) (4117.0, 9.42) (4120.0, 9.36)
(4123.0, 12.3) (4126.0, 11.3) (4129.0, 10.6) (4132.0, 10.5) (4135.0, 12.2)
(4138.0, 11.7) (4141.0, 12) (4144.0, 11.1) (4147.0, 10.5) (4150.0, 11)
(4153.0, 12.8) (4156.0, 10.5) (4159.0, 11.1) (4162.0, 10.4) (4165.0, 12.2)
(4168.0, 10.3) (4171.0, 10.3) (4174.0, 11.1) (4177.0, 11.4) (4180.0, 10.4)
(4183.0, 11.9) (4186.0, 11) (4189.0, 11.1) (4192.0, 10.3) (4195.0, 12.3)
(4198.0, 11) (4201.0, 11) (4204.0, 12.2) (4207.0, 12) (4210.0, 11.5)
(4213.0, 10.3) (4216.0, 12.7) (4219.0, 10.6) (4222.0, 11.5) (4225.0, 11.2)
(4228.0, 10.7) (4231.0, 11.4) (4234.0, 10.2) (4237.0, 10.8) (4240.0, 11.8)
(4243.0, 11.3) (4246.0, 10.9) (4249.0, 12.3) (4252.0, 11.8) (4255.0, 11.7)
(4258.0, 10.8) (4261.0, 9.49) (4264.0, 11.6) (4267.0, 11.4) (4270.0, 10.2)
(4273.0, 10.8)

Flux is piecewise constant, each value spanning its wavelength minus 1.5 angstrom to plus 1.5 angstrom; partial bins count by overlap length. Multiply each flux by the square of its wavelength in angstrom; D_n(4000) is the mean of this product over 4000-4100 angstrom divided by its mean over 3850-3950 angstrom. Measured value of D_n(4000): 1.27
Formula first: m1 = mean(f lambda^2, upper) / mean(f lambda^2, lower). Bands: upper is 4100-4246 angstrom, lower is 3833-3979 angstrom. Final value 1.40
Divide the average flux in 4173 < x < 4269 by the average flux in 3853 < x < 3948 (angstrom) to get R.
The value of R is 1.2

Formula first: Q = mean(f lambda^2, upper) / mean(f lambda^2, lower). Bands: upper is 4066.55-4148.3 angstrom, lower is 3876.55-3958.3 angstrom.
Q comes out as 1.25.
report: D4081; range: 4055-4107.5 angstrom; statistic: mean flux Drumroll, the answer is 10.4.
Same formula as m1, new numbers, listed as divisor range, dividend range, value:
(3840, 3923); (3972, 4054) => 1.24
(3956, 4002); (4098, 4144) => 1.20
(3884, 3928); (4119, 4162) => 1.32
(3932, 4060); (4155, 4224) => 1.20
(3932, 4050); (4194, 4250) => 1.25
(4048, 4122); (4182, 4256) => 1.16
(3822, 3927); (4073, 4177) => 1.32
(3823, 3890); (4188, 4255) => 1.55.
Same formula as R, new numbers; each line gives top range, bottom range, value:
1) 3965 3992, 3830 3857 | 1.02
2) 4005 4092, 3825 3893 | 1.29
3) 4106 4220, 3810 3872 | 1.24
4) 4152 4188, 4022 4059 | 0.98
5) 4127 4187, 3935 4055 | 1.08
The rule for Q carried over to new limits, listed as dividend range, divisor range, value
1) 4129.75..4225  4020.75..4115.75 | 1.11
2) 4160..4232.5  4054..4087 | 1.05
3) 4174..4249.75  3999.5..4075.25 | 1.07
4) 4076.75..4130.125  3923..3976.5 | 1.24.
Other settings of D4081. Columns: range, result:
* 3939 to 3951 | 10.2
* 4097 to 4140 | 10.3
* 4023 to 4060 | 11.3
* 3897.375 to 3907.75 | 10.2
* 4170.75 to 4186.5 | 11.1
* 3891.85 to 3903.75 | 9.18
